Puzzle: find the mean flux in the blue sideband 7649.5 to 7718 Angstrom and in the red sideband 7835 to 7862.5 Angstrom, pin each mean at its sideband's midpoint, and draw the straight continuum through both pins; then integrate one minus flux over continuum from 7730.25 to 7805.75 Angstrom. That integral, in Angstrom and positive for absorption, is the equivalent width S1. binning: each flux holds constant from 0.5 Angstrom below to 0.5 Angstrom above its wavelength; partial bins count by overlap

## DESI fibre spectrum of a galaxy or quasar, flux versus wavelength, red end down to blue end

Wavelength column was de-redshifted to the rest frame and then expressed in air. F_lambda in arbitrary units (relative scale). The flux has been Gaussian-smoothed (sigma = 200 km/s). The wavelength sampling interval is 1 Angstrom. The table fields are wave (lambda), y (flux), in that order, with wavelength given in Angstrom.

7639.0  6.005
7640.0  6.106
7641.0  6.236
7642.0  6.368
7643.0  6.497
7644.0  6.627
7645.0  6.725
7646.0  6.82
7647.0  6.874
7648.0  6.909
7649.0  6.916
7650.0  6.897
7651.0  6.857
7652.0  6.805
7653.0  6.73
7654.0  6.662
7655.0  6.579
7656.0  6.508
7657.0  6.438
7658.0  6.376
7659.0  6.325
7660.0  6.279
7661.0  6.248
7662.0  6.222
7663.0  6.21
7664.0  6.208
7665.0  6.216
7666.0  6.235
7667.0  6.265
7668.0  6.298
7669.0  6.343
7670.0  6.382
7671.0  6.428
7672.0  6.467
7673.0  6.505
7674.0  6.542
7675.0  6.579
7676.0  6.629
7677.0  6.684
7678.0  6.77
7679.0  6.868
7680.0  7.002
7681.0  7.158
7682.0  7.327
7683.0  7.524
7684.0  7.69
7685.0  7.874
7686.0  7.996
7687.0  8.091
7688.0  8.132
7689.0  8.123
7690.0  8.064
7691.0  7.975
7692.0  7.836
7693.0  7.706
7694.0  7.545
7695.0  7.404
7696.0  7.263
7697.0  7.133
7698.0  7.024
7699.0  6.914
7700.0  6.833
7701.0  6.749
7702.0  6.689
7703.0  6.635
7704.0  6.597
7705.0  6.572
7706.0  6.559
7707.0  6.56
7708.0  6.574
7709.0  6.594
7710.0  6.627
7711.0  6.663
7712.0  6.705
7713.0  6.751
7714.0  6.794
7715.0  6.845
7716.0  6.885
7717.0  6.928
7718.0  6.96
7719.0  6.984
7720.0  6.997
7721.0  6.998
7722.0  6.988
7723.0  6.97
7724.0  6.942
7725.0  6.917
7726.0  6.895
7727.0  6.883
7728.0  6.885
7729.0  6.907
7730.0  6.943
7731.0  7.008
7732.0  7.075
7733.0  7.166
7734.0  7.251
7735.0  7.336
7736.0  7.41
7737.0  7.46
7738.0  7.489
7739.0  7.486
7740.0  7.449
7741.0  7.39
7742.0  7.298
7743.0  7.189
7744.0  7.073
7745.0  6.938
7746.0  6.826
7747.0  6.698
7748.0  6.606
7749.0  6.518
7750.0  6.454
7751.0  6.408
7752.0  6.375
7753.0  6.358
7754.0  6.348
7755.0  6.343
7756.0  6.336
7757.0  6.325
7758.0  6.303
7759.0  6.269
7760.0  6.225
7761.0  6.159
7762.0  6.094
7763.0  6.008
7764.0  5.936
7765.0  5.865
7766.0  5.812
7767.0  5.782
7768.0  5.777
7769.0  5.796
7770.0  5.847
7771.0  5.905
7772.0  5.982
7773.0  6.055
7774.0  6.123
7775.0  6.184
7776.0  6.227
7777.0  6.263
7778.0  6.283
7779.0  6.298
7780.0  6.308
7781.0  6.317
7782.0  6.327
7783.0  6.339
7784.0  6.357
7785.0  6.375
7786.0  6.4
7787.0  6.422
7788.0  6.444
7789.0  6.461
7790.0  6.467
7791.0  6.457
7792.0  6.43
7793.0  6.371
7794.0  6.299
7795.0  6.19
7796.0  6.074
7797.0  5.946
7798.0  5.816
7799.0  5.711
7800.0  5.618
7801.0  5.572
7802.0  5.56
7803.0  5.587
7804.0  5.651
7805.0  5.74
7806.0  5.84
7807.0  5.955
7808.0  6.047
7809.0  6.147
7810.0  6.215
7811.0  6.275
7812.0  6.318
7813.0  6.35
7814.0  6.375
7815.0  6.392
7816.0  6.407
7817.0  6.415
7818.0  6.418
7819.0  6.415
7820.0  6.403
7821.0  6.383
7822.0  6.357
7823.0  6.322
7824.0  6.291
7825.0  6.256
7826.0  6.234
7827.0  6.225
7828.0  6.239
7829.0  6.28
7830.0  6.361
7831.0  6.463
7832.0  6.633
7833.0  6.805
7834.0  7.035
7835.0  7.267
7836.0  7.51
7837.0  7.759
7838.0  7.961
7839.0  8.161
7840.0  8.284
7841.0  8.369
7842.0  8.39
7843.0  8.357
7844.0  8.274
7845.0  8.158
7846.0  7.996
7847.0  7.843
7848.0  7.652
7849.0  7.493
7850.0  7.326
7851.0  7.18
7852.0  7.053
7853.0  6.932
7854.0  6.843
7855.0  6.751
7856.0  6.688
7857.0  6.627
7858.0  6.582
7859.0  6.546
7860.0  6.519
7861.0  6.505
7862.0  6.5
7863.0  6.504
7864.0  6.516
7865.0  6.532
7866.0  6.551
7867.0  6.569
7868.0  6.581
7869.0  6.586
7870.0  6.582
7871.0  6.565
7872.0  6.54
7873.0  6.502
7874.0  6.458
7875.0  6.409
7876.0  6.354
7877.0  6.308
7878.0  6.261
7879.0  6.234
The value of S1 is 8.0 Angstrom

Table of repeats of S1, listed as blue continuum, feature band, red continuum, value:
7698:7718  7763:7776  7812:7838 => 1.38 Angstrom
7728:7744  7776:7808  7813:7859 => 4.45 Angstrom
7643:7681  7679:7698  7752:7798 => -3.37 Angstrom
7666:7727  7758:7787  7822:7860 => 3.88 Angstrom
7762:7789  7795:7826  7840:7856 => 3.44 Angstrom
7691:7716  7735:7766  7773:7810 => -0.71 Angstrom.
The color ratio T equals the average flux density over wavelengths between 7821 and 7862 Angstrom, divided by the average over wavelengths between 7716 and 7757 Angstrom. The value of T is 1.02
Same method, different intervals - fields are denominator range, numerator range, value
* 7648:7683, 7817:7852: 1.09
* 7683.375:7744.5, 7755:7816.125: 0.86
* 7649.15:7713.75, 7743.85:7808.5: 0.90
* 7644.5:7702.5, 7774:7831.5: 0.90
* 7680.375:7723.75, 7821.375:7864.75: 0.99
